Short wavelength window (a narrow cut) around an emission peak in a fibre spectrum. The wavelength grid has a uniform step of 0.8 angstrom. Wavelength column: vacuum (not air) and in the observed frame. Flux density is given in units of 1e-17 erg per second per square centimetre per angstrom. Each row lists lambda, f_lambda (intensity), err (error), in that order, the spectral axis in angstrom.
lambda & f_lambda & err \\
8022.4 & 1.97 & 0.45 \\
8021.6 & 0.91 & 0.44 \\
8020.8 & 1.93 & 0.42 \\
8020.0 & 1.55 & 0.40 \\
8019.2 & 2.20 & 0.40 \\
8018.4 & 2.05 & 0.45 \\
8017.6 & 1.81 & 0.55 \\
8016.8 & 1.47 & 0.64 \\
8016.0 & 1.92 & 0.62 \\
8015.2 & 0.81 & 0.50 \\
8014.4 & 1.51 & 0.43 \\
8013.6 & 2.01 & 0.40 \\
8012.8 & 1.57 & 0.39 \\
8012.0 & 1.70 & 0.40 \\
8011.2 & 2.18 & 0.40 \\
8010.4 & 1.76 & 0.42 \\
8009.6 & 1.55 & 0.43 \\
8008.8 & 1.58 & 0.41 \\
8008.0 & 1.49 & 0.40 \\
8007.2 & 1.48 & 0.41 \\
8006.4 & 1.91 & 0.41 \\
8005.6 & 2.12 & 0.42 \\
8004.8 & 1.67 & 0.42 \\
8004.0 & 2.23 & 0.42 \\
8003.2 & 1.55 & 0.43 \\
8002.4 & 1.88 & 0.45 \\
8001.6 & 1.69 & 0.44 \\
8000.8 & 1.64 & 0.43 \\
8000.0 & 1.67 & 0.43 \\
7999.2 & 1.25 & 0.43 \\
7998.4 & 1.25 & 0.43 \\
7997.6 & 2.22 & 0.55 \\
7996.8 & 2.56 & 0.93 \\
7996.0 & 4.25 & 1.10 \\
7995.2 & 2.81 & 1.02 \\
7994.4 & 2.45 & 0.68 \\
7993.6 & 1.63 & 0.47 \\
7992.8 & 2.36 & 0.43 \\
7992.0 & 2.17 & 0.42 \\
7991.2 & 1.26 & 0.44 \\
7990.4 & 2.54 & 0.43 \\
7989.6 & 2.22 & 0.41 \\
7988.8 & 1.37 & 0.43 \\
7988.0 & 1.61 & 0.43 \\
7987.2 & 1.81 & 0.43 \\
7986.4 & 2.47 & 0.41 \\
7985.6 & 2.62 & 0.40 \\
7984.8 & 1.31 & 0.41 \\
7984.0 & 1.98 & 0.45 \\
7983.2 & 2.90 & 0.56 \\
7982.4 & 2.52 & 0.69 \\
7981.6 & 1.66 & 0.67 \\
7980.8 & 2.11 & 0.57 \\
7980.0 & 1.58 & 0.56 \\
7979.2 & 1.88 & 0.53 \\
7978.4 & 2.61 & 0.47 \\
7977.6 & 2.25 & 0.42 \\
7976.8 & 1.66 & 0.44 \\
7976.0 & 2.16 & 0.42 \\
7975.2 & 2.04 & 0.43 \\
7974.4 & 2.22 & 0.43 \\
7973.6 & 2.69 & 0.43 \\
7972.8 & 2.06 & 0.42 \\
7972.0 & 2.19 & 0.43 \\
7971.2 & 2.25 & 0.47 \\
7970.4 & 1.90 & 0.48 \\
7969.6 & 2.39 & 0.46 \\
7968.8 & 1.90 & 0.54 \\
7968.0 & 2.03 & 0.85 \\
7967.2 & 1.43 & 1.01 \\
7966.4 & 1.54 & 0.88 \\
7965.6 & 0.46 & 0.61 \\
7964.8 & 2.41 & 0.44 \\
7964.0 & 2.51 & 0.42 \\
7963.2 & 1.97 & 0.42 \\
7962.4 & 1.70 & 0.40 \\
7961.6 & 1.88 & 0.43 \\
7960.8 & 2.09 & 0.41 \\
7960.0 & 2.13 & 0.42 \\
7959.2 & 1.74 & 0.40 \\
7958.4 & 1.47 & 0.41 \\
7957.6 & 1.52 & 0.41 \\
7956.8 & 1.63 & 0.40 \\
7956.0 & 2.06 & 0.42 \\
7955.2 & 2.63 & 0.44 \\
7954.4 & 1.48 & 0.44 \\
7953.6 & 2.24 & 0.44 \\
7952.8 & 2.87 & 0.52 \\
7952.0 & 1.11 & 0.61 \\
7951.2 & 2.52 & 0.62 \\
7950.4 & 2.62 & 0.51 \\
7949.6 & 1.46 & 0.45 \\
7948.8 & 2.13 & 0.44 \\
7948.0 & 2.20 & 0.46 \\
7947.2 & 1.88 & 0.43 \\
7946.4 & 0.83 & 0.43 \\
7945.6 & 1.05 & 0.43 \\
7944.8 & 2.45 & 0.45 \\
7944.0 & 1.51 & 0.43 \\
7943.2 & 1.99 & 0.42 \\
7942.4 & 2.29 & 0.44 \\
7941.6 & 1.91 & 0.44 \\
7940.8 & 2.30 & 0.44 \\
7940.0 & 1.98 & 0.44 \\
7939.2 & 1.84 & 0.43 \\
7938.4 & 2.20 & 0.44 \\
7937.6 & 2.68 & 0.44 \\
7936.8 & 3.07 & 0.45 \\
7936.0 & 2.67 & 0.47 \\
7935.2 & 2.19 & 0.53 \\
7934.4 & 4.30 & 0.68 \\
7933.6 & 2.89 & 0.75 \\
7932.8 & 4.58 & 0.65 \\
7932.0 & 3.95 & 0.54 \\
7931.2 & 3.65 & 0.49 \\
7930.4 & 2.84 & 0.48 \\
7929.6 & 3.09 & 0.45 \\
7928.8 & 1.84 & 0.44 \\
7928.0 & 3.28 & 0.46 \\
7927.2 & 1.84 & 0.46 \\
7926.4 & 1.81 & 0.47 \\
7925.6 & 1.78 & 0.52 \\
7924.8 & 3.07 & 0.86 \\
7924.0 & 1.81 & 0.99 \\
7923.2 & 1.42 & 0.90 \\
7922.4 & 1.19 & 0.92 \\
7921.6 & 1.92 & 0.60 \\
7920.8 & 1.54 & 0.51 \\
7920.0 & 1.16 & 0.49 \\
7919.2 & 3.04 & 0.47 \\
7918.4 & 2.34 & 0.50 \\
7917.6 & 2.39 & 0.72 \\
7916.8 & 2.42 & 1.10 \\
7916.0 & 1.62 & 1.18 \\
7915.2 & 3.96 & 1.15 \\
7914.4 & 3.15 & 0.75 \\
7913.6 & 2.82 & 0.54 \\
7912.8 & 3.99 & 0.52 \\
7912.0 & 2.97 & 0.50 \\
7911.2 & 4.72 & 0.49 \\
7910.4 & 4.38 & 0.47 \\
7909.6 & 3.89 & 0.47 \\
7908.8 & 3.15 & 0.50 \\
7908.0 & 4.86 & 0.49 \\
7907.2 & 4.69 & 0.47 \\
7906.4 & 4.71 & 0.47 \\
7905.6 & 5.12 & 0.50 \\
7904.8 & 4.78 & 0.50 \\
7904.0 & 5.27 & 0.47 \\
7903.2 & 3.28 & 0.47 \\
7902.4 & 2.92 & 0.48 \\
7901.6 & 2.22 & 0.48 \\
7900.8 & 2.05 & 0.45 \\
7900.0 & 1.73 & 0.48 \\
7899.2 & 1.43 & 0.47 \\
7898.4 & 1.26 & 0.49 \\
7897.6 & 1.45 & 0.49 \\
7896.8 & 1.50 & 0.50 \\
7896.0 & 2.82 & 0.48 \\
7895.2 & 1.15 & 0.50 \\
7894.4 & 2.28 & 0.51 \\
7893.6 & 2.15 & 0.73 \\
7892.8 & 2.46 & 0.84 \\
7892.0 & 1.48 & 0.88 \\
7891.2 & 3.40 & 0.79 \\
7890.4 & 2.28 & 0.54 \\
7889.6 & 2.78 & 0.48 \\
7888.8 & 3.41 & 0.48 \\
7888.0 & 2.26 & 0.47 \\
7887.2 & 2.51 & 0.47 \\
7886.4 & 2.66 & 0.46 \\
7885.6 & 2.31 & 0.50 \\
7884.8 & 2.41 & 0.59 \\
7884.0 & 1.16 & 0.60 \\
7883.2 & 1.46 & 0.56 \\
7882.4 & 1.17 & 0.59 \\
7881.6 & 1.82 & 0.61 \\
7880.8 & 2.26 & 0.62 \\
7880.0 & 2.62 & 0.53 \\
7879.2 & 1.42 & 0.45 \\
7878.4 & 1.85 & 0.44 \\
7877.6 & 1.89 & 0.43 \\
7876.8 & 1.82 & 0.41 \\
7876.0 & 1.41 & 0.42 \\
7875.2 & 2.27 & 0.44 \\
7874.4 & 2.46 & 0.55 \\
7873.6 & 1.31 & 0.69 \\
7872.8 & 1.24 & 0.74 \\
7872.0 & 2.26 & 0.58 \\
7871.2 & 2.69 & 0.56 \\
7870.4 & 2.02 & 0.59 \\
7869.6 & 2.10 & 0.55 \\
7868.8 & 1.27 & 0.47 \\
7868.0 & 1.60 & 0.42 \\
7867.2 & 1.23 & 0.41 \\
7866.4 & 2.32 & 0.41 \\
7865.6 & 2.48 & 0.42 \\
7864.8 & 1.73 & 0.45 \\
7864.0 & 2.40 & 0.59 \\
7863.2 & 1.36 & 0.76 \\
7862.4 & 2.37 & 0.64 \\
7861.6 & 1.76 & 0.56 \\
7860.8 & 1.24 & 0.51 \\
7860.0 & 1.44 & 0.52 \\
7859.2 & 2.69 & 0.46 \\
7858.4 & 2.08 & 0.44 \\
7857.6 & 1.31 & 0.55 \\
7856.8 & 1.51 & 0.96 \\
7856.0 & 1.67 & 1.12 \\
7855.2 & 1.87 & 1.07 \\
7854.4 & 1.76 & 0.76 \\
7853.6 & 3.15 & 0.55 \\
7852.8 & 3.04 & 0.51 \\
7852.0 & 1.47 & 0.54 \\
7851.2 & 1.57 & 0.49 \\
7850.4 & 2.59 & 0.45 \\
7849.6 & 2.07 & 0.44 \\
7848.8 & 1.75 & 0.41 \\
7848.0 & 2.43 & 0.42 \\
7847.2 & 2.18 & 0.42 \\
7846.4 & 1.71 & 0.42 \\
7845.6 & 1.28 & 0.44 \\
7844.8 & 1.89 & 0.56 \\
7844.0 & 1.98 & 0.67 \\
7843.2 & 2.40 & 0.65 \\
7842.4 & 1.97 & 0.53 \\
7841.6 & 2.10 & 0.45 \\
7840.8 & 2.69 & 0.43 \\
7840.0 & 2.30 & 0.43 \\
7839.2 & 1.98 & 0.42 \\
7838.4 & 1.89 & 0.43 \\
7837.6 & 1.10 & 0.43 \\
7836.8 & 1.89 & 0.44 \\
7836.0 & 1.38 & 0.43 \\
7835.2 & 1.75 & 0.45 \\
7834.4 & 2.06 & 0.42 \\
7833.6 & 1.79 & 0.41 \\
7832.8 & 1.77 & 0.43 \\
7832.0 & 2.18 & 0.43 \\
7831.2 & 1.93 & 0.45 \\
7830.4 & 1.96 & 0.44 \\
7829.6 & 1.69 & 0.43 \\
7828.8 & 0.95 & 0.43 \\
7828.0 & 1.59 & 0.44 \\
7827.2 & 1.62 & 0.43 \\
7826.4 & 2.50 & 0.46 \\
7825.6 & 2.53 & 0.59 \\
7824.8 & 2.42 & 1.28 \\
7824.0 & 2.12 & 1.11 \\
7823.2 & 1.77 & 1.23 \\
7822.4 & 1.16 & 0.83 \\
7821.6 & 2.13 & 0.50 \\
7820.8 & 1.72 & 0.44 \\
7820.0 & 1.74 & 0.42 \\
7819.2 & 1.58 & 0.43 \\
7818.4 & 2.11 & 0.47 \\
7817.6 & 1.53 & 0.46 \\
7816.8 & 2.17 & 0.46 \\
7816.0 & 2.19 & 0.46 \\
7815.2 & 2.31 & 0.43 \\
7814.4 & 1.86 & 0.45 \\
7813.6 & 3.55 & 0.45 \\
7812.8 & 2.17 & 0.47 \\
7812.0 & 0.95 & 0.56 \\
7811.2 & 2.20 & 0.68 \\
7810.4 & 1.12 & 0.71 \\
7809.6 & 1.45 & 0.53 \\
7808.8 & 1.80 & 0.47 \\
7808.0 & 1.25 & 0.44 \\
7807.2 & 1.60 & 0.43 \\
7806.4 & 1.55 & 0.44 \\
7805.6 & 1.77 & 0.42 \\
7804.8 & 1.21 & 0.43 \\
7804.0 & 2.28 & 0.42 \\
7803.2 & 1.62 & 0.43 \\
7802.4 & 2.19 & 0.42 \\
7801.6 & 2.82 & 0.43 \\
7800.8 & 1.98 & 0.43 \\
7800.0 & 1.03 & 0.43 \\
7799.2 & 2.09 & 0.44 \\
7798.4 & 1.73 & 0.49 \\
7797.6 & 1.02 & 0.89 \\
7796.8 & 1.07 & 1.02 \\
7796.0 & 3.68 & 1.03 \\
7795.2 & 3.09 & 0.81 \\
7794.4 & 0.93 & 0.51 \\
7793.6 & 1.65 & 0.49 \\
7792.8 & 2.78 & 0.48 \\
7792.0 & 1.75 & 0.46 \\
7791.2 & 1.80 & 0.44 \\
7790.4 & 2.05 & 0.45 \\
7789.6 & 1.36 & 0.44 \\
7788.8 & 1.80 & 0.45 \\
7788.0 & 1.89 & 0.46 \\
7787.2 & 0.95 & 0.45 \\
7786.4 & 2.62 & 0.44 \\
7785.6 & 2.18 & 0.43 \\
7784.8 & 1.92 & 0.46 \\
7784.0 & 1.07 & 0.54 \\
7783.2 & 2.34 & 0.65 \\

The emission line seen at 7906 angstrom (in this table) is Halpha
